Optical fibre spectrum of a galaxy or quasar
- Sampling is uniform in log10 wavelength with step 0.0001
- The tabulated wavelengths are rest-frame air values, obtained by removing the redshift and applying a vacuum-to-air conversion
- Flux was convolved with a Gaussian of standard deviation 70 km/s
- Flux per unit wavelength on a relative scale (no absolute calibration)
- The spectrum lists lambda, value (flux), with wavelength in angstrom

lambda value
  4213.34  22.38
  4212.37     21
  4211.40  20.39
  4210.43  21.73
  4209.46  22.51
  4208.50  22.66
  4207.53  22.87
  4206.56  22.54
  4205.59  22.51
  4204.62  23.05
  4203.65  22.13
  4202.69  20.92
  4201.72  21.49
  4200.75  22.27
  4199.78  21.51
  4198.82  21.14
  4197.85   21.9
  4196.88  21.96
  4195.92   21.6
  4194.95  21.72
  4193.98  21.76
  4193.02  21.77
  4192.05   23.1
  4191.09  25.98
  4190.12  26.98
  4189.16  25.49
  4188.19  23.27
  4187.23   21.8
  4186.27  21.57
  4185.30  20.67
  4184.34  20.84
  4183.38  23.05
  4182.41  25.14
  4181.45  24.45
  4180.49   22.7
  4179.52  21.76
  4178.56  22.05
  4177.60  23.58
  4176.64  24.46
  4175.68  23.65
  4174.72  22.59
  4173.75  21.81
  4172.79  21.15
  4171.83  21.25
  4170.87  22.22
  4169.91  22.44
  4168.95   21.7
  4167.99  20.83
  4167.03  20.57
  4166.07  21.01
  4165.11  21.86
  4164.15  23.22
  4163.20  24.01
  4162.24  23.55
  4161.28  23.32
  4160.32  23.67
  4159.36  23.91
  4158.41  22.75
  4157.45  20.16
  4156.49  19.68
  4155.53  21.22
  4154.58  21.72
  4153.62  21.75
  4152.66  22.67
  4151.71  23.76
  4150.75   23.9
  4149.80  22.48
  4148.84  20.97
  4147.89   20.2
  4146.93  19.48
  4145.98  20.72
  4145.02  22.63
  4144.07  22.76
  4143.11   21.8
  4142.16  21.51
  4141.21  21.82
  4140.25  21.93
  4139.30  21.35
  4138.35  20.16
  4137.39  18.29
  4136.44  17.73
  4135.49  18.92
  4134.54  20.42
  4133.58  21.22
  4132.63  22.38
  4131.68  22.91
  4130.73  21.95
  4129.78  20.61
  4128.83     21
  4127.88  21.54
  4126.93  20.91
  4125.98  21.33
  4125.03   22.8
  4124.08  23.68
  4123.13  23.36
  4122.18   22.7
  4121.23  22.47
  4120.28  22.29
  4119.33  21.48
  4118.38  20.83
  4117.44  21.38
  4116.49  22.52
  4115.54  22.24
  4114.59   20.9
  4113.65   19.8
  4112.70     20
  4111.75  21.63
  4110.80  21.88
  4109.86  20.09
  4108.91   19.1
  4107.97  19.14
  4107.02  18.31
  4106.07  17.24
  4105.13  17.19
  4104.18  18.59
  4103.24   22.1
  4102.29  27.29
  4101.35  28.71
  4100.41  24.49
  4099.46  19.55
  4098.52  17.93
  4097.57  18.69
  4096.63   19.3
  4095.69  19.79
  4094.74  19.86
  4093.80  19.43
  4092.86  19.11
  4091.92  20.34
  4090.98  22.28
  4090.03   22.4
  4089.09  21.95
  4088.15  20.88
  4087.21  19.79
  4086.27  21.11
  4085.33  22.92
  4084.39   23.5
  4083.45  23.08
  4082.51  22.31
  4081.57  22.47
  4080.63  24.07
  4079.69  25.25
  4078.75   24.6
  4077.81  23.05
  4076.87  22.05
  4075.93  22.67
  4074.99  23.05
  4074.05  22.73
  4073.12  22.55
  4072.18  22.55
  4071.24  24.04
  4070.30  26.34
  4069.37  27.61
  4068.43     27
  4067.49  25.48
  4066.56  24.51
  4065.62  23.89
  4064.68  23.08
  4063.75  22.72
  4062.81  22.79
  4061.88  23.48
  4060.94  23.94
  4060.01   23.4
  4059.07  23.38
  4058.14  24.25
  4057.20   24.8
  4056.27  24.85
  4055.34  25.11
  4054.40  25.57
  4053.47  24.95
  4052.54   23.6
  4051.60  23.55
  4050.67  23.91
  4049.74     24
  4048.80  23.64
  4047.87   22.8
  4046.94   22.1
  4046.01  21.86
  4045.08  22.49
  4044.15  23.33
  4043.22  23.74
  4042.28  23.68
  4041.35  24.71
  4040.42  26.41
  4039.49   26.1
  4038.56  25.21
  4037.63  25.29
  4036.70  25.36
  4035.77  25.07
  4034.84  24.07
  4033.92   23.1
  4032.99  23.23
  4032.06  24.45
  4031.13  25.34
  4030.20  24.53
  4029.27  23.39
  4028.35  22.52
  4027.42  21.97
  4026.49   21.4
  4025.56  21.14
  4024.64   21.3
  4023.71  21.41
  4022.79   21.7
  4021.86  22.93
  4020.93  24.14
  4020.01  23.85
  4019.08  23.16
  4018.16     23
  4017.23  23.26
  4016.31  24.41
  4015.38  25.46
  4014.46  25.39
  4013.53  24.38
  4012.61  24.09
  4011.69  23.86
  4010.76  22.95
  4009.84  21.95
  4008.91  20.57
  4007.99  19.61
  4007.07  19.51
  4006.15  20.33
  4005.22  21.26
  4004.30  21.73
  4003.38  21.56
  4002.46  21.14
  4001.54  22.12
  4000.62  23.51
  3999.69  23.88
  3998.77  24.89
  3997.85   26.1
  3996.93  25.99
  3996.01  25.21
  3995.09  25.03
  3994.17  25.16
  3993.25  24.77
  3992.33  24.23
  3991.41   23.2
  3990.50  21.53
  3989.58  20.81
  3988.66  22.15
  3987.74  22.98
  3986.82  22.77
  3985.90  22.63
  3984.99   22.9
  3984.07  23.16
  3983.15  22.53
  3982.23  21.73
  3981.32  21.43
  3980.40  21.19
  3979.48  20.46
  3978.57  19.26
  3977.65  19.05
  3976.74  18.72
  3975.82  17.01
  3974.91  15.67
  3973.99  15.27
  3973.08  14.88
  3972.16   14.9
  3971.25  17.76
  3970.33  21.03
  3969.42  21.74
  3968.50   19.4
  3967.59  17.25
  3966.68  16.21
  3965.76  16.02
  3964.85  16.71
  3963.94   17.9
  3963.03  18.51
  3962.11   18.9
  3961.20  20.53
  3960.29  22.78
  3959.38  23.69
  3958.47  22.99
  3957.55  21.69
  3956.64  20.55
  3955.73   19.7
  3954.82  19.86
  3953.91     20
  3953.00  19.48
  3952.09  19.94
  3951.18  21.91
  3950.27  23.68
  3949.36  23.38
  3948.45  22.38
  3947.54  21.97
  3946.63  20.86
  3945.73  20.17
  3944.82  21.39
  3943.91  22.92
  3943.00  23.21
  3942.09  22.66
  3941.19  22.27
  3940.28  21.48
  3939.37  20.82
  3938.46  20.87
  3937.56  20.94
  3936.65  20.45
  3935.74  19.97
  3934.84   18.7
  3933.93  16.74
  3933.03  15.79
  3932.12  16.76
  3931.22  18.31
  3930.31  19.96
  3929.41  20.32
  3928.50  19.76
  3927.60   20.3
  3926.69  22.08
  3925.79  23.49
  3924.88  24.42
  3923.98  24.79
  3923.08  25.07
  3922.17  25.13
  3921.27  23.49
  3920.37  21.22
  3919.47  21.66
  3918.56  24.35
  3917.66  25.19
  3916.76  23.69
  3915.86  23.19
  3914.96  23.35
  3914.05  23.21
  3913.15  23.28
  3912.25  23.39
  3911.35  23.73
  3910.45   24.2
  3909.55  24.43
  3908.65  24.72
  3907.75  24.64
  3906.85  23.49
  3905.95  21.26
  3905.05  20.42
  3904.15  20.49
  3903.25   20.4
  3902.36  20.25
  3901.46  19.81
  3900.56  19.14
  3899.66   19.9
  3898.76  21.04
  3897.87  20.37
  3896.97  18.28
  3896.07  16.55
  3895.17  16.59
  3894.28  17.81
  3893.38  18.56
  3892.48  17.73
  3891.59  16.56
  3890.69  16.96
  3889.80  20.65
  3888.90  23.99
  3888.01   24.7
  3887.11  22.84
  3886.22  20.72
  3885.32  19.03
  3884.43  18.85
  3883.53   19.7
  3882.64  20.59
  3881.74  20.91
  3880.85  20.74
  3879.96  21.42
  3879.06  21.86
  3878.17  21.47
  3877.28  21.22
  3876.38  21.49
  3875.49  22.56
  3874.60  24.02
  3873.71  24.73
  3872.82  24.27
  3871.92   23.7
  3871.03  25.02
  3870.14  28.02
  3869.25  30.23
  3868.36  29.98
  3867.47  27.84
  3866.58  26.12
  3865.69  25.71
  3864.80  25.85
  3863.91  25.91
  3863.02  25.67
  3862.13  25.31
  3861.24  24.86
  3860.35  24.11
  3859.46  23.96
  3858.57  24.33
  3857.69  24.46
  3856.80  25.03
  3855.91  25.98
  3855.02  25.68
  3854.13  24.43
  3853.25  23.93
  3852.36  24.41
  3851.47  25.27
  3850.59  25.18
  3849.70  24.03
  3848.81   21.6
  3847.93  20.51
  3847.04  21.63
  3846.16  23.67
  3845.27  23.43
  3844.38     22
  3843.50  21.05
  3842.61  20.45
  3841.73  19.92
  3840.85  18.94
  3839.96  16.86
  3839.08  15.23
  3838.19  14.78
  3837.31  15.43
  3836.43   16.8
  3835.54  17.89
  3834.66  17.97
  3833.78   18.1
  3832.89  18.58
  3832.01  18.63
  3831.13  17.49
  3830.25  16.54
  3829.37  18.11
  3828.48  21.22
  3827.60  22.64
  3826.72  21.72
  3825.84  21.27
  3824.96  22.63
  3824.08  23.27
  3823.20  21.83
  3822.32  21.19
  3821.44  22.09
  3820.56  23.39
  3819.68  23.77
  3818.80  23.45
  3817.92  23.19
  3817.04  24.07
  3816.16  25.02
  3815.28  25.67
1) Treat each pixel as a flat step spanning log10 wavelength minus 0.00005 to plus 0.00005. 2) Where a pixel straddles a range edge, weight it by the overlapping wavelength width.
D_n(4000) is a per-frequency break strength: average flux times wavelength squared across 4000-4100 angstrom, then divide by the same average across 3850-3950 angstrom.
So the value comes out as 1.11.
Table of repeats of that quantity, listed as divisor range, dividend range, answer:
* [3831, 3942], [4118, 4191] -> 1.16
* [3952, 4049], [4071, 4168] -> 1.04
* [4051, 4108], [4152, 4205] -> 1.04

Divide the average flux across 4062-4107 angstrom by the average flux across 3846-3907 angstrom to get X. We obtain 1.0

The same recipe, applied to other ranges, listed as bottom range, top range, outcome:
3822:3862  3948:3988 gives 0.94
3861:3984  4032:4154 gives 1.05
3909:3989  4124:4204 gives 1.05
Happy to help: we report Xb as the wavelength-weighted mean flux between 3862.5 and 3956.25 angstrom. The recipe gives 21.9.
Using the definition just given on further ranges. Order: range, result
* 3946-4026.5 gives 21.5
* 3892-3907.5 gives 19.6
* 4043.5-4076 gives 23.9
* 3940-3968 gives 20.7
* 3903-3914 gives 22.9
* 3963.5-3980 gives 17.8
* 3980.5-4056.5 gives 23.3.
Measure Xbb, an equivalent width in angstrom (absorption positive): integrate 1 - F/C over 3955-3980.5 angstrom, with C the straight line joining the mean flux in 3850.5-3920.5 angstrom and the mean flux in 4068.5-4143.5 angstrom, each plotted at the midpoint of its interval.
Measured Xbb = 3.9 angstrom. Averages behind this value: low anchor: 22.7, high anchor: 21.6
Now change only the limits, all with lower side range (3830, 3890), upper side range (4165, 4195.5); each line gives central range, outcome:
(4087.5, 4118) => 2.4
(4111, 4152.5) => 2.0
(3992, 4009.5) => -0.4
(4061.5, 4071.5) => -0.9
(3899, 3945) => 1.3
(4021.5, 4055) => -1.7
